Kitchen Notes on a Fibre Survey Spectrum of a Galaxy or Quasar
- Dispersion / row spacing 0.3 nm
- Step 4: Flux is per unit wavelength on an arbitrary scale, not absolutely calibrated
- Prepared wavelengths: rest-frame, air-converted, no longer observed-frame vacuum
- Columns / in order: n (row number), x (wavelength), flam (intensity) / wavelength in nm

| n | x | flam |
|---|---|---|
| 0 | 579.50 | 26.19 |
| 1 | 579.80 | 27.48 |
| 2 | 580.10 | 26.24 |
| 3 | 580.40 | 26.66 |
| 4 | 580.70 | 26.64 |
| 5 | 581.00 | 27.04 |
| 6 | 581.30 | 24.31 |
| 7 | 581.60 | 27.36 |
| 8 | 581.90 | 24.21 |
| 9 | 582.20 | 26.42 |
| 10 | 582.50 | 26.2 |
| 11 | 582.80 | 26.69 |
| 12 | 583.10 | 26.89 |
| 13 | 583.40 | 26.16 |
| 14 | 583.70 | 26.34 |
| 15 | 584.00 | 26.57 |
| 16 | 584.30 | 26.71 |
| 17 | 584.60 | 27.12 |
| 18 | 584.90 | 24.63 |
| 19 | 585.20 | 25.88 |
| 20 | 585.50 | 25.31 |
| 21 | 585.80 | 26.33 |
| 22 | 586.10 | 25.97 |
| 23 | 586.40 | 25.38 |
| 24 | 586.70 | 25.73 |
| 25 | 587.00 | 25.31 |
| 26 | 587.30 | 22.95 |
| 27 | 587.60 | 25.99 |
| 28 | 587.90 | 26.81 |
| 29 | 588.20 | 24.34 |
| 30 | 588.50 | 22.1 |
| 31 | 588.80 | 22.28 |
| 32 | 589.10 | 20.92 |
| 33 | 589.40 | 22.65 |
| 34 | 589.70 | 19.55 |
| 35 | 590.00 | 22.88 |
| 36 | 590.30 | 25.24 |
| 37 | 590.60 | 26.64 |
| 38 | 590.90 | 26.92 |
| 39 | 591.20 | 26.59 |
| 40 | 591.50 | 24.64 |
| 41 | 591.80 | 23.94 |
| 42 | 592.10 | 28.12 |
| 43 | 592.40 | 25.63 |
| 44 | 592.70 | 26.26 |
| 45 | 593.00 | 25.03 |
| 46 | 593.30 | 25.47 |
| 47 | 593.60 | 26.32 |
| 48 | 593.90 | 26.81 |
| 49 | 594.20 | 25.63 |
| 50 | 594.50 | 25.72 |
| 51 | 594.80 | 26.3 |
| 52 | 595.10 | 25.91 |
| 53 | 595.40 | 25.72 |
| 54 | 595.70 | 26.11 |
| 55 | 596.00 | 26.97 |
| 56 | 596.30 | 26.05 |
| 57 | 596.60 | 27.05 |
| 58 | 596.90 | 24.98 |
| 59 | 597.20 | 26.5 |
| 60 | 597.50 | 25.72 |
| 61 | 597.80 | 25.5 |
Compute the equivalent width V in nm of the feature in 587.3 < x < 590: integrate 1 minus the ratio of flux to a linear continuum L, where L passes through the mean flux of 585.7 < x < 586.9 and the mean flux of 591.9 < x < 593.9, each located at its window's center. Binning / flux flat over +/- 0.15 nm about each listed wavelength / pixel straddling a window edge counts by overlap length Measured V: 0.298 nm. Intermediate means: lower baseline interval 25.8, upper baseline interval 26.1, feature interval 23.1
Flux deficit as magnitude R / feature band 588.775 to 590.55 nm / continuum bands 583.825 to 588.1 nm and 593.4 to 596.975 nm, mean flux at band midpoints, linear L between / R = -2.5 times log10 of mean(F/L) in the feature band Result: 0.15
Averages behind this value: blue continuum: 25.8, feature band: 22.5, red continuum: 26.1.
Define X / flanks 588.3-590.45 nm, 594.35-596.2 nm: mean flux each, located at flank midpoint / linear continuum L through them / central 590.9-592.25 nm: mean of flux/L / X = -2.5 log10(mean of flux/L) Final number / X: -0.10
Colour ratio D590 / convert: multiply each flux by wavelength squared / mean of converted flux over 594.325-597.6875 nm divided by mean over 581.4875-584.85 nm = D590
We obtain 1.03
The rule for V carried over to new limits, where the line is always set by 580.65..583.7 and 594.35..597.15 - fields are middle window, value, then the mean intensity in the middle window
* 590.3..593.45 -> 0.03 nm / 25.9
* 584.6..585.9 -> 0.02 nm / 25.7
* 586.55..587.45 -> 0.05 nm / 24.7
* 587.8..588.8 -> 0.08 nm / 24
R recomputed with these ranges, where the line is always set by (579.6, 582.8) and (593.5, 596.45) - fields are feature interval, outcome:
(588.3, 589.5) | 0.19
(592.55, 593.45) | 0.02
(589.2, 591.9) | 0.08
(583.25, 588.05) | 0.02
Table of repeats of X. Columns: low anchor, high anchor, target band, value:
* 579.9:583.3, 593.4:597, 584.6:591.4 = 0.07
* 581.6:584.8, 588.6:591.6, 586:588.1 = -0.02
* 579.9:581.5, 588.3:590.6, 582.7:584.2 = -0.06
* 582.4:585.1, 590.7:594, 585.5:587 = 0.02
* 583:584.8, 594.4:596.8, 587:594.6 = 0.07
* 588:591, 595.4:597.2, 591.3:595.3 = -0.04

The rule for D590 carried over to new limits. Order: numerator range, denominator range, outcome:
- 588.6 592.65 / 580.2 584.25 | 0.95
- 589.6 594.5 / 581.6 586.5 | 1.00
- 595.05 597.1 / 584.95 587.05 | 1.05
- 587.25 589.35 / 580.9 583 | 0.93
